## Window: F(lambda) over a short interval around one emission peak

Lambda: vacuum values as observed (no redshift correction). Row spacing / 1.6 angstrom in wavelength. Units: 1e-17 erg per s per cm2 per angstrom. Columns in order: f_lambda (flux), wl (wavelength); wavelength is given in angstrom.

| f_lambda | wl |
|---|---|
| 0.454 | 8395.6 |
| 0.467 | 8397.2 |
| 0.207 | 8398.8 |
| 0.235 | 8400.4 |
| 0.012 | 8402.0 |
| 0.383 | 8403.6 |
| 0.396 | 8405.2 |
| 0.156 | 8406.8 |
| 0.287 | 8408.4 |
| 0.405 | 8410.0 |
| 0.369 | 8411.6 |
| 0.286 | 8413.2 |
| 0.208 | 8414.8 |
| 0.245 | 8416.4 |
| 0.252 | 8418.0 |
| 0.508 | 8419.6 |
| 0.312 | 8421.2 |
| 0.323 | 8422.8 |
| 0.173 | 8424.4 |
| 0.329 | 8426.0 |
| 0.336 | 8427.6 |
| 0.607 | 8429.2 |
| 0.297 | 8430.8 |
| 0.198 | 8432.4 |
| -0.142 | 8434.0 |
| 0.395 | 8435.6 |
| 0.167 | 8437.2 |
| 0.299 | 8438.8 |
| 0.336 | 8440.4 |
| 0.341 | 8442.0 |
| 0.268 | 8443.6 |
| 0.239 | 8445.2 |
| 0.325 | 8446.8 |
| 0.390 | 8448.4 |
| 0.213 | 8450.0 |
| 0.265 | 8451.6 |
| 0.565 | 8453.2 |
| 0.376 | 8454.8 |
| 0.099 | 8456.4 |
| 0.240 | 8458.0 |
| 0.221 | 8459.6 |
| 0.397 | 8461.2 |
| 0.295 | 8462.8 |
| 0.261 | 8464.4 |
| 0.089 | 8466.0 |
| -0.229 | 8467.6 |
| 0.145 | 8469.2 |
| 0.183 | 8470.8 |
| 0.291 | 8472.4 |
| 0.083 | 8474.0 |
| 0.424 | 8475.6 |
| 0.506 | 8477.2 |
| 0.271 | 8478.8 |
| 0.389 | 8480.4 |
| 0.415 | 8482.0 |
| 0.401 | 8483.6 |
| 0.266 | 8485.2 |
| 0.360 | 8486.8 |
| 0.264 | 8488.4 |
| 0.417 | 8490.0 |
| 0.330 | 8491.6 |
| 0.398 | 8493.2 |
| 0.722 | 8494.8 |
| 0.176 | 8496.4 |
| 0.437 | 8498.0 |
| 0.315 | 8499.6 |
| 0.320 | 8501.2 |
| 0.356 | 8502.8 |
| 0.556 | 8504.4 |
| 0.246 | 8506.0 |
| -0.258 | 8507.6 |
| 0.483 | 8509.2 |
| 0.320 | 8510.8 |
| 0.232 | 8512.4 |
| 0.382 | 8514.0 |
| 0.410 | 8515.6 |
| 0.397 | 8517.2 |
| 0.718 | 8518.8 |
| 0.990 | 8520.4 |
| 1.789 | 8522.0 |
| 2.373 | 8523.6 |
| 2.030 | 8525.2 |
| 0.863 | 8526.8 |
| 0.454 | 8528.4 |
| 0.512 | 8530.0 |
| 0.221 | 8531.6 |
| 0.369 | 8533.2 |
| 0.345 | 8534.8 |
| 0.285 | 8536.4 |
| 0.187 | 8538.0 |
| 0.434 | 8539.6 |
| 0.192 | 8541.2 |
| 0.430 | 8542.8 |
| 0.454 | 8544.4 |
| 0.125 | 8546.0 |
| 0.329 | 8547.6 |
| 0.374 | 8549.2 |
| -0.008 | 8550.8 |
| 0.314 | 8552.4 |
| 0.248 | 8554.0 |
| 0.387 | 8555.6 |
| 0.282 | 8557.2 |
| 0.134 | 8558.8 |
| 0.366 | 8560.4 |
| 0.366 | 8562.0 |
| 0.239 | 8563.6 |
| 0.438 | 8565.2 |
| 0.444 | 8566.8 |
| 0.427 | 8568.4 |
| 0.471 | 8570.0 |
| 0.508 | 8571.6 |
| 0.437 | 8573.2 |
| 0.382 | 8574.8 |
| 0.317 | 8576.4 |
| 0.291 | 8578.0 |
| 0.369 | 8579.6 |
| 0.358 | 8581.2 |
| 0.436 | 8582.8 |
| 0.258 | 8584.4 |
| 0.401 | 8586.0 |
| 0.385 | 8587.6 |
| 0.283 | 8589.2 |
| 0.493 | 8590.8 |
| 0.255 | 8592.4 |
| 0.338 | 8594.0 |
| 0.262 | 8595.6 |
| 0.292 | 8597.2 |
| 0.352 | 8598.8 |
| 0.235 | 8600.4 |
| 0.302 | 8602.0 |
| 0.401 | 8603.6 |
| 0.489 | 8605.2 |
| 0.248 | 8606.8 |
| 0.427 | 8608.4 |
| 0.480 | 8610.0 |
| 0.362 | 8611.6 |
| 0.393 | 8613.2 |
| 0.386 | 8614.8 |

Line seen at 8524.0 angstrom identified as H-gamma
